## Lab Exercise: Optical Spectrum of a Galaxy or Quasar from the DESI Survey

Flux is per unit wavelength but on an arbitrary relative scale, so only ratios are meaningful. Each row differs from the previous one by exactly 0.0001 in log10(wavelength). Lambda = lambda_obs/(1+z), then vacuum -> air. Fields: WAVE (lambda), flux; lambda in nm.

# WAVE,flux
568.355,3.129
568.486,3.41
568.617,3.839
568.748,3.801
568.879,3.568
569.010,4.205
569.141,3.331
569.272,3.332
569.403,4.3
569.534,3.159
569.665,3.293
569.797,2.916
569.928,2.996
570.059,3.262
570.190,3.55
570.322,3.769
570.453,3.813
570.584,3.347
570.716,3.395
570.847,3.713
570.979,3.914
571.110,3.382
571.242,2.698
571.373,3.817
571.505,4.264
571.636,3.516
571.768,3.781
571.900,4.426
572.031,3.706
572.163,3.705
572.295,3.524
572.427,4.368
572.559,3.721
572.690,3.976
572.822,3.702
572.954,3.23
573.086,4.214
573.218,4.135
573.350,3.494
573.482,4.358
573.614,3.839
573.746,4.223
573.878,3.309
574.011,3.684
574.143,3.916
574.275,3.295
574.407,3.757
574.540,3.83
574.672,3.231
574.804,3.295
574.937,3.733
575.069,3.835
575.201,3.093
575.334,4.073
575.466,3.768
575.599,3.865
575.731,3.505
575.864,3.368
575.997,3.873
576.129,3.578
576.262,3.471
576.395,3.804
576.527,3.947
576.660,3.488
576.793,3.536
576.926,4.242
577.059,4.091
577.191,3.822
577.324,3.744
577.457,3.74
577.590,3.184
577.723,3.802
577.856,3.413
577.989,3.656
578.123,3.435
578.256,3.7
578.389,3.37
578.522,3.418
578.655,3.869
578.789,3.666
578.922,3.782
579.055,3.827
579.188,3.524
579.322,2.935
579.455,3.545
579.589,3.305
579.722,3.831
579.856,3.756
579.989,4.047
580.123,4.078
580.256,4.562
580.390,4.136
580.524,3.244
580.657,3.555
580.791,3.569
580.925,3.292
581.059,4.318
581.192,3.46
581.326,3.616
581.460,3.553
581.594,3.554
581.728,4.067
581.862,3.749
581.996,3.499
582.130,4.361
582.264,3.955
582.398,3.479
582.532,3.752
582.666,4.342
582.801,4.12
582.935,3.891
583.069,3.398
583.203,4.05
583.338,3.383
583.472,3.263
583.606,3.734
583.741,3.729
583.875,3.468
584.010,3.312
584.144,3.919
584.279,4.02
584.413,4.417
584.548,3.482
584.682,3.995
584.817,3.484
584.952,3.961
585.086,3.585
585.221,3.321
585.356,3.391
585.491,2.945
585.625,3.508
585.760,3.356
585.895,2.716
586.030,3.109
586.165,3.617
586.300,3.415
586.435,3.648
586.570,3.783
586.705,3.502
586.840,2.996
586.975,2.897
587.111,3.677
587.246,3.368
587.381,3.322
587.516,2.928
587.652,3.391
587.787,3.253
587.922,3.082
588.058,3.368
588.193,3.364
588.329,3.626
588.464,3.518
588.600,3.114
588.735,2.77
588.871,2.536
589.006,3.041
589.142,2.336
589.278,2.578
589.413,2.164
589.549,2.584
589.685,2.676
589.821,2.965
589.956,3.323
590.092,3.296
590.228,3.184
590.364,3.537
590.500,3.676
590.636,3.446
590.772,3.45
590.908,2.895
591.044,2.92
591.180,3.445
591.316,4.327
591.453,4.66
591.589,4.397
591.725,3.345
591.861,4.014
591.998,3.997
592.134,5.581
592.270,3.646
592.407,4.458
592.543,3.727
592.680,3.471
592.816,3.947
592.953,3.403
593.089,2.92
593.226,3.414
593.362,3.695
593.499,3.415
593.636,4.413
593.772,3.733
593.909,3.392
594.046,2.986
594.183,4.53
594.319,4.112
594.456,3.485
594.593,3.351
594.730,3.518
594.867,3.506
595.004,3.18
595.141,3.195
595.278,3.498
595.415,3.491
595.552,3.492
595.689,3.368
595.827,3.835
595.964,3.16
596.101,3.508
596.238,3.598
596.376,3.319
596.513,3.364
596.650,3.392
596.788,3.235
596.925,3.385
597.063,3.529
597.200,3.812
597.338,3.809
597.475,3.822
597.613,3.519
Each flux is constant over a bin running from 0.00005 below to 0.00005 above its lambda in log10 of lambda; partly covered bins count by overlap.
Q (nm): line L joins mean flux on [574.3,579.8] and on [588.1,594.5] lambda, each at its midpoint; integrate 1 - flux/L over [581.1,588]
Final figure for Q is -0.03 nm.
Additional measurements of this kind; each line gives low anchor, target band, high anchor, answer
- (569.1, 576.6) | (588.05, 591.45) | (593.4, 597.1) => 0.38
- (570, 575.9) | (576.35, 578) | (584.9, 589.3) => -0.08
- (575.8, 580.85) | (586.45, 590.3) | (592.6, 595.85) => 0.53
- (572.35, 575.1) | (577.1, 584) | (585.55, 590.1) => -0.47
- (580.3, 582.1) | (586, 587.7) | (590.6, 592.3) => 0.19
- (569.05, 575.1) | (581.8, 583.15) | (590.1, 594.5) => -0.06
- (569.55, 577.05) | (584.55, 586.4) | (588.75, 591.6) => -0.06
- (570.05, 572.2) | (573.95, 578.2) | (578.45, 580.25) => 0.02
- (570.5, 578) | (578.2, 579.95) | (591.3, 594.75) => 0.07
